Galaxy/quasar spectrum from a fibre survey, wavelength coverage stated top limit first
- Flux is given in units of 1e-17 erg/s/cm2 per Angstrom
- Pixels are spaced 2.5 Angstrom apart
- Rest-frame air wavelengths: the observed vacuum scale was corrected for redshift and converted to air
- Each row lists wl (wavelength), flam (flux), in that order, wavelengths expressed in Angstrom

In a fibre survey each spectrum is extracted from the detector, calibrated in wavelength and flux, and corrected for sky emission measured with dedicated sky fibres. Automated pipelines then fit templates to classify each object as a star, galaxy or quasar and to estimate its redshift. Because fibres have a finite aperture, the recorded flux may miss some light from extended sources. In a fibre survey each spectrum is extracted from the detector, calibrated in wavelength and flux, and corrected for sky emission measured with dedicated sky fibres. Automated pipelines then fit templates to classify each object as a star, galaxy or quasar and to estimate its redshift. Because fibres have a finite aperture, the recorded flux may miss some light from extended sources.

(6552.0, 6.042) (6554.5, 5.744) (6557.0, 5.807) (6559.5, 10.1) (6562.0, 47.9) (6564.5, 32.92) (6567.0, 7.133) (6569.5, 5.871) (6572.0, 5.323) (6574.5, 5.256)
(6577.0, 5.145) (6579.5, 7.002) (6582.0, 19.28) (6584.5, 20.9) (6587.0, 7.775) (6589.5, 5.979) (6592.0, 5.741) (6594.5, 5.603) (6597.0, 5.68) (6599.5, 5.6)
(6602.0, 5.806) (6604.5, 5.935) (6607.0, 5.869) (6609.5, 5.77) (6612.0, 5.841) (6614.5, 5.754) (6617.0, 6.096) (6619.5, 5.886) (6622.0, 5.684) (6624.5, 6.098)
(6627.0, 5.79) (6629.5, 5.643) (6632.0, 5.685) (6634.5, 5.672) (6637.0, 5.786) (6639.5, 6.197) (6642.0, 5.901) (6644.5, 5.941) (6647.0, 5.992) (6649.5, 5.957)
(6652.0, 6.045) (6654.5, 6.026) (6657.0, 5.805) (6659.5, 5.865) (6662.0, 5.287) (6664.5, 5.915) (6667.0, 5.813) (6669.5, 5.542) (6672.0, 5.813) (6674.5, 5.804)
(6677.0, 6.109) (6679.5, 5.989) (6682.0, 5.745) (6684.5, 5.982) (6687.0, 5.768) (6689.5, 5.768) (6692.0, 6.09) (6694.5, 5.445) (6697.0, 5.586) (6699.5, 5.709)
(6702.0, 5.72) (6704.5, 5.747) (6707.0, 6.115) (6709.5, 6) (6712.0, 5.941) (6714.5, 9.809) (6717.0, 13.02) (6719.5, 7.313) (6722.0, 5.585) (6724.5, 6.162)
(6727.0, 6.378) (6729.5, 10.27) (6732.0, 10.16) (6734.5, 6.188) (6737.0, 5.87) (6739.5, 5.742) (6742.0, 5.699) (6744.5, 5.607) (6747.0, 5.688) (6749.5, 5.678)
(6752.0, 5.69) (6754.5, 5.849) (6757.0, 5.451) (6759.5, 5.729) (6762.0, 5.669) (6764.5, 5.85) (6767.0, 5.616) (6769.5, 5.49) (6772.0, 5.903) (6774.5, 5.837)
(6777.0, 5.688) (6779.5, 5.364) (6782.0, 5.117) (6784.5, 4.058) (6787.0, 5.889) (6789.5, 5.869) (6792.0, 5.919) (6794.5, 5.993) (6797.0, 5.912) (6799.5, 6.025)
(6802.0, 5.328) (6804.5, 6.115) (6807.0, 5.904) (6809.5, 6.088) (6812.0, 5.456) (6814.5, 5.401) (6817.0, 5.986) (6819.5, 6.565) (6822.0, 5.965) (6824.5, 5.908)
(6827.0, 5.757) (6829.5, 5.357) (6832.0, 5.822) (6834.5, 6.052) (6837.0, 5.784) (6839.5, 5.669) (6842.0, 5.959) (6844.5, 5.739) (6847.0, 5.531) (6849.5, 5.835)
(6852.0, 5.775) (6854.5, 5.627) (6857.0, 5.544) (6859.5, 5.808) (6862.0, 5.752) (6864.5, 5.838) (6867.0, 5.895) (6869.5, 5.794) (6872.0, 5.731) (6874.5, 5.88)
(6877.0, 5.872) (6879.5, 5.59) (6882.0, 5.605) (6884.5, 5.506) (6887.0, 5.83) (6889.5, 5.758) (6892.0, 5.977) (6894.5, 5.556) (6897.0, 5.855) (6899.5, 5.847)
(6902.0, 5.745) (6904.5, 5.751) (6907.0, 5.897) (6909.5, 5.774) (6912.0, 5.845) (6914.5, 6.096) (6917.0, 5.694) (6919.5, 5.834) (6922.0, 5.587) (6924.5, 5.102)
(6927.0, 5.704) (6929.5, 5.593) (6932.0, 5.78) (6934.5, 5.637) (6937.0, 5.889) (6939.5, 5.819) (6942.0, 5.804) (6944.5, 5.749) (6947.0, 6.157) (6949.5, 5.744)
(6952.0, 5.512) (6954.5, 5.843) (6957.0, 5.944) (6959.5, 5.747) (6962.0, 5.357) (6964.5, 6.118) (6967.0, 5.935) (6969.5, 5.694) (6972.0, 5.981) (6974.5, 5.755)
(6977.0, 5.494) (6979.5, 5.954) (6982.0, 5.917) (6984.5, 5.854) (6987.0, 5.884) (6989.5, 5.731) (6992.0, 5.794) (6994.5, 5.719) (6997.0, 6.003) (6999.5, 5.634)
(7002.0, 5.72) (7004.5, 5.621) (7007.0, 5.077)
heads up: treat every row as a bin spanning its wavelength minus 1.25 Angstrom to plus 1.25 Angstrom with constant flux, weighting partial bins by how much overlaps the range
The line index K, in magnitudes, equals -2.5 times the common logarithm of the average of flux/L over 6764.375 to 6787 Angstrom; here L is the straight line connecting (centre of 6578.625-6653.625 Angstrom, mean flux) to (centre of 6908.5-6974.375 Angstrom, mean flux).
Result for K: 0.17 mag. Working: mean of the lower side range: 6.89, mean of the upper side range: 5.77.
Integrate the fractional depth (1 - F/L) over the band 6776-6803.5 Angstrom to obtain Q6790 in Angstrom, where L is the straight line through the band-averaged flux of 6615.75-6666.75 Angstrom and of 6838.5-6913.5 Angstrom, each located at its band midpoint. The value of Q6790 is 1.1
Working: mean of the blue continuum 5.86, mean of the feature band 5.56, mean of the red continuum 5.76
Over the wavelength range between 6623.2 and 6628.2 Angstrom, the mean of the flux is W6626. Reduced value 5.94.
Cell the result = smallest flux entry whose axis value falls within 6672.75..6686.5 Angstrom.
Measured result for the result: 5.745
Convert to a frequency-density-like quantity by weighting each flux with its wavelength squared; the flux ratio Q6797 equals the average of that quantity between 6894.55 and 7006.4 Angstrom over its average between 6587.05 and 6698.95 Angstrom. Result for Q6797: 1.08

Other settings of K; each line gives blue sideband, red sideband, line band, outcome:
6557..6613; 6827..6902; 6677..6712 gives 0.42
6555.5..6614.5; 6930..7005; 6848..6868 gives 0.22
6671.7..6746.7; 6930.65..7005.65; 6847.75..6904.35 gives 0.06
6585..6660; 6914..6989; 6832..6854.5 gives 0.02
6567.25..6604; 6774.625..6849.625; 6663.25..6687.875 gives 0.20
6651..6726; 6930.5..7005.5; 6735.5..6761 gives 0.08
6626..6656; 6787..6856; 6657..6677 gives 0.02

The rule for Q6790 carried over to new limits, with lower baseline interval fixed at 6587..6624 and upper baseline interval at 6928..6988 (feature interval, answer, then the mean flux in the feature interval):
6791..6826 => -0.4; 5.9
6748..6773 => 0.6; 5.69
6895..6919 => -0.1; 5.83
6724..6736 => -4.2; 7.9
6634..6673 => 0.1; 5.85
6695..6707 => 0.3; 5.72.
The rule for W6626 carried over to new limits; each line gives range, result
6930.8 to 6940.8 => 5.78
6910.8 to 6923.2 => 5.81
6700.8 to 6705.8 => 5.74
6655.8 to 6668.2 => 5.74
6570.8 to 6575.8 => 5.29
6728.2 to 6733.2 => 10.2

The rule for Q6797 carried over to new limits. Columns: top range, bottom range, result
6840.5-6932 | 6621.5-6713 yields 1.05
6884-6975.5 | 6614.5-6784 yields 1.01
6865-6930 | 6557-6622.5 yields 0.64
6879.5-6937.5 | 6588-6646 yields 1.07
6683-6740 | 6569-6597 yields 0.84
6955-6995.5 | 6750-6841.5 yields 1.07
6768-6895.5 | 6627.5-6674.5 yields 1.04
